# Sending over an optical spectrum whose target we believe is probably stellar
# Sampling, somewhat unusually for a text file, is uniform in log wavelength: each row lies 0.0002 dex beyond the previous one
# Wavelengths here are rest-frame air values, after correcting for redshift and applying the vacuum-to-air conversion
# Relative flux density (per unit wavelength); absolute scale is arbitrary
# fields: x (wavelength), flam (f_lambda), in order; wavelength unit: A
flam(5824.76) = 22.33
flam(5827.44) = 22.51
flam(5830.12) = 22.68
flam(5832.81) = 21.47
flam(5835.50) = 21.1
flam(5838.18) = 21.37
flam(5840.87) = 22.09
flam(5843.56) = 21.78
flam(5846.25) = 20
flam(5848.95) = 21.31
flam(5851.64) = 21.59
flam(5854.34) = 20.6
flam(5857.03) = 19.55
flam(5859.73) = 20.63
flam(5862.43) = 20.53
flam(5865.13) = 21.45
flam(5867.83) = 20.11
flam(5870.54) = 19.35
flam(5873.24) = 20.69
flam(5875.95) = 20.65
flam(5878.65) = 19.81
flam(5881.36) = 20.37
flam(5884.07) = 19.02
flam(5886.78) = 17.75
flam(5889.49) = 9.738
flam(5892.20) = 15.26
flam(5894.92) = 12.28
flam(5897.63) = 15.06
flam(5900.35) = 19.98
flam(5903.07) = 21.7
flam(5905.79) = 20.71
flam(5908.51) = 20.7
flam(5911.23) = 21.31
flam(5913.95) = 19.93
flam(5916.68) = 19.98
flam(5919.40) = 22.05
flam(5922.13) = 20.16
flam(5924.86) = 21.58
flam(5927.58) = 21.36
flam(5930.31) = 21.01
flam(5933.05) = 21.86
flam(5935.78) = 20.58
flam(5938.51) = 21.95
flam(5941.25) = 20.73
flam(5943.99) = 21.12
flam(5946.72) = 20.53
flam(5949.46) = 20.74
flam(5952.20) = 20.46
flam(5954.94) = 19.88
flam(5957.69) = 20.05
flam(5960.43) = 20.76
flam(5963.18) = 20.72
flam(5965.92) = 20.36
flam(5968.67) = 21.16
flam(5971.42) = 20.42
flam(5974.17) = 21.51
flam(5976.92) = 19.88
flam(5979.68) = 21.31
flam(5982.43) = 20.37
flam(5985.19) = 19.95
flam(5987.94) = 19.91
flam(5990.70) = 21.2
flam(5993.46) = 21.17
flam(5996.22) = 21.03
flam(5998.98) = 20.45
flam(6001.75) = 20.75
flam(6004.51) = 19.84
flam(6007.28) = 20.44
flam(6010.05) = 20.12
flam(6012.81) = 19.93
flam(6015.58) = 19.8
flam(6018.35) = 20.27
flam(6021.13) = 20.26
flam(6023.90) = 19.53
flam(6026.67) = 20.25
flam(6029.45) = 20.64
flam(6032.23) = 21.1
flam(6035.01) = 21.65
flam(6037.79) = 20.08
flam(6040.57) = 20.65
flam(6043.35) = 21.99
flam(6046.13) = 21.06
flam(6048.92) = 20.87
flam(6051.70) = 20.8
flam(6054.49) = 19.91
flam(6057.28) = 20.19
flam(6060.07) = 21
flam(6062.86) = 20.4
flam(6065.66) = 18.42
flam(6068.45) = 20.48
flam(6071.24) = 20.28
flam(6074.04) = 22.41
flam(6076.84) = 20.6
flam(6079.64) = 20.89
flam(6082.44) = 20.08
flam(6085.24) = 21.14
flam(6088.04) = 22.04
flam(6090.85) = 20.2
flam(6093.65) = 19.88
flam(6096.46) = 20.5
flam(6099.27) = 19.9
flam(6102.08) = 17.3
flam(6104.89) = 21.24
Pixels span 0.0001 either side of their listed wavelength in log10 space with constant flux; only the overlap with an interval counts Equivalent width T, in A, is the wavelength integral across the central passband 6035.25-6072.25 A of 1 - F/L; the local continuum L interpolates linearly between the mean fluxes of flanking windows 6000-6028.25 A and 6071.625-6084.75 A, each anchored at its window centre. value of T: 0.2 A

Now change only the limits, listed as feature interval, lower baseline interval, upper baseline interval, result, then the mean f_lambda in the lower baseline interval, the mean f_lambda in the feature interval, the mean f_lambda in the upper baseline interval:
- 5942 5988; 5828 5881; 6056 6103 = 0.2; 20.9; 20.6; 20.4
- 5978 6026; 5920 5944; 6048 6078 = 1.0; 21.2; 20.4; 20.5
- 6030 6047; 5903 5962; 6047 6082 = -0.4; 20.9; 21.1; 20.5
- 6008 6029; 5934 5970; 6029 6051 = 0.9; 20.7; 20.1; 21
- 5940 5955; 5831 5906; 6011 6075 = -0.5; 19.5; 20.6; 20.5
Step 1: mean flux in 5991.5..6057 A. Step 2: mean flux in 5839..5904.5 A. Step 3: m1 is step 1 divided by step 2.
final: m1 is 1.1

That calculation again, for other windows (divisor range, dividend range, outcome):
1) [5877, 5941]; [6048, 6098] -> 1.06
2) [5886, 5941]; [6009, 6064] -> 1.06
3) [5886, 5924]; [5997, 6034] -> 1.10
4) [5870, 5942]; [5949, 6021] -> 1.05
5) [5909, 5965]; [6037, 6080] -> 0.99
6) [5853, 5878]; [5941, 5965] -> 1.01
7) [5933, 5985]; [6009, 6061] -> 0.99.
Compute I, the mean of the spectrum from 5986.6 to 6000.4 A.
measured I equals 20.7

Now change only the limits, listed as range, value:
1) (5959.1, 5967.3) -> 20.6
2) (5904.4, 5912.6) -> 20.9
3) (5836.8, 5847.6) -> 21.3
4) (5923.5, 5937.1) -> 21.3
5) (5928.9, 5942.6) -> 21.2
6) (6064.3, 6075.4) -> 20.4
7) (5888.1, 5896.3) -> 12.5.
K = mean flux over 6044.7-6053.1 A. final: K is 20.9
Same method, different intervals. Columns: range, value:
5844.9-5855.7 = 20.9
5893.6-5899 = 13.7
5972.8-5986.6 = 20.6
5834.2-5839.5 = 21.3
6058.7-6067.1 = 19.9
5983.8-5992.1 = 20.4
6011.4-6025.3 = 20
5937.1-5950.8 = 21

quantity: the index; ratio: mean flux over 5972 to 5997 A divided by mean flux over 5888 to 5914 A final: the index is 1.18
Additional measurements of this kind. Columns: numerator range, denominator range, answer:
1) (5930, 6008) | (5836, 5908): 1.07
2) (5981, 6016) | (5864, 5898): 1.14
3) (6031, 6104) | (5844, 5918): 1.06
